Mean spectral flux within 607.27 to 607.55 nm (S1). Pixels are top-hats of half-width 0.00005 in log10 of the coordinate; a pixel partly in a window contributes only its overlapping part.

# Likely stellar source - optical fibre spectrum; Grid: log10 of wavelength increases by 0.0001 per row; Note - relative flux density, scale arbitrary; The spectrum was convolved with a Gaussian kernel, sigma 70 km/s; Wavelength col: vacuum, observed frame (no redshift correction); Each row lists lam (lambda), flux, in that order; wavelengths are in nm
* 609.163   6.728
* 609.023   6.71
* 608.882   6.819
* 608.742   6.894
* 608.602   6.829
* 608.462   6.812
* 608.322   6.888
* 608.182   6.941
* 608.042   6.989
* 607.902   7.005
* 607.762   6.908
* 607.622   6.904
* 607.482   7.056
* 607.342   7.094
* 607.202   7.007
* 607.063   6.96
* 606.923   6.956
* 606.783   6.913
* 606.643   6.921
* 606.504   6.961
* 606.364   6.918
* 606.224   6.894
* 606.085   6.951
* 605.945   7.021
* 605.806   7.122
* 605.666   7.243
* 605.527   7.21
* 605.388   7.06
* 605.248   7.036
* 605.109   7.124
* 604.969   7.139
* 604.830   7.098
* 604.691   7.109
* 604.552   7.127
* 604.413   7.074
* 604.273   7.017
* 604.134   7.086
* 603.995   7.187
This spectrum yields 7.07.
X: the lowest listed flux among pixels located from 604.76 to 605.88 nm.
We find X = 7.036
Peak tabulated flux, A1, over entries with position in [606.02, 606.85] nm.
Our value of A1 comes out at 6.961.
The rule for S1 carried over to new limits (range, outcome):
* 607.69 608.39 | 6.95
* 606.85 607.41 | 7.01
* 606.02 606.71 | 6.93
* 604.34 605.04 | 7.1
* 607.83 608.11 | 7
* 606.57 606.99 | 6.93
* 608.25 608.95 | 6.85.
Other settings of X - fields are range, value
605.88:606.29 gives 6.894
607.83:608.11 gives 6.989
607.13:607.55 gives 7.007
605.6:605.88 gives 7.122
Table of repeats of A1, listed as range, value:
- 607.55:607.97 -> 7.005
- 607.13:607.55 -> 7.094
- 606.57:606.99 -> 6.956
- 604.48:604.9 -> 7.127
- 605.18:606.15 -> 7.243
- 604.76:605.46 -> 7.139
